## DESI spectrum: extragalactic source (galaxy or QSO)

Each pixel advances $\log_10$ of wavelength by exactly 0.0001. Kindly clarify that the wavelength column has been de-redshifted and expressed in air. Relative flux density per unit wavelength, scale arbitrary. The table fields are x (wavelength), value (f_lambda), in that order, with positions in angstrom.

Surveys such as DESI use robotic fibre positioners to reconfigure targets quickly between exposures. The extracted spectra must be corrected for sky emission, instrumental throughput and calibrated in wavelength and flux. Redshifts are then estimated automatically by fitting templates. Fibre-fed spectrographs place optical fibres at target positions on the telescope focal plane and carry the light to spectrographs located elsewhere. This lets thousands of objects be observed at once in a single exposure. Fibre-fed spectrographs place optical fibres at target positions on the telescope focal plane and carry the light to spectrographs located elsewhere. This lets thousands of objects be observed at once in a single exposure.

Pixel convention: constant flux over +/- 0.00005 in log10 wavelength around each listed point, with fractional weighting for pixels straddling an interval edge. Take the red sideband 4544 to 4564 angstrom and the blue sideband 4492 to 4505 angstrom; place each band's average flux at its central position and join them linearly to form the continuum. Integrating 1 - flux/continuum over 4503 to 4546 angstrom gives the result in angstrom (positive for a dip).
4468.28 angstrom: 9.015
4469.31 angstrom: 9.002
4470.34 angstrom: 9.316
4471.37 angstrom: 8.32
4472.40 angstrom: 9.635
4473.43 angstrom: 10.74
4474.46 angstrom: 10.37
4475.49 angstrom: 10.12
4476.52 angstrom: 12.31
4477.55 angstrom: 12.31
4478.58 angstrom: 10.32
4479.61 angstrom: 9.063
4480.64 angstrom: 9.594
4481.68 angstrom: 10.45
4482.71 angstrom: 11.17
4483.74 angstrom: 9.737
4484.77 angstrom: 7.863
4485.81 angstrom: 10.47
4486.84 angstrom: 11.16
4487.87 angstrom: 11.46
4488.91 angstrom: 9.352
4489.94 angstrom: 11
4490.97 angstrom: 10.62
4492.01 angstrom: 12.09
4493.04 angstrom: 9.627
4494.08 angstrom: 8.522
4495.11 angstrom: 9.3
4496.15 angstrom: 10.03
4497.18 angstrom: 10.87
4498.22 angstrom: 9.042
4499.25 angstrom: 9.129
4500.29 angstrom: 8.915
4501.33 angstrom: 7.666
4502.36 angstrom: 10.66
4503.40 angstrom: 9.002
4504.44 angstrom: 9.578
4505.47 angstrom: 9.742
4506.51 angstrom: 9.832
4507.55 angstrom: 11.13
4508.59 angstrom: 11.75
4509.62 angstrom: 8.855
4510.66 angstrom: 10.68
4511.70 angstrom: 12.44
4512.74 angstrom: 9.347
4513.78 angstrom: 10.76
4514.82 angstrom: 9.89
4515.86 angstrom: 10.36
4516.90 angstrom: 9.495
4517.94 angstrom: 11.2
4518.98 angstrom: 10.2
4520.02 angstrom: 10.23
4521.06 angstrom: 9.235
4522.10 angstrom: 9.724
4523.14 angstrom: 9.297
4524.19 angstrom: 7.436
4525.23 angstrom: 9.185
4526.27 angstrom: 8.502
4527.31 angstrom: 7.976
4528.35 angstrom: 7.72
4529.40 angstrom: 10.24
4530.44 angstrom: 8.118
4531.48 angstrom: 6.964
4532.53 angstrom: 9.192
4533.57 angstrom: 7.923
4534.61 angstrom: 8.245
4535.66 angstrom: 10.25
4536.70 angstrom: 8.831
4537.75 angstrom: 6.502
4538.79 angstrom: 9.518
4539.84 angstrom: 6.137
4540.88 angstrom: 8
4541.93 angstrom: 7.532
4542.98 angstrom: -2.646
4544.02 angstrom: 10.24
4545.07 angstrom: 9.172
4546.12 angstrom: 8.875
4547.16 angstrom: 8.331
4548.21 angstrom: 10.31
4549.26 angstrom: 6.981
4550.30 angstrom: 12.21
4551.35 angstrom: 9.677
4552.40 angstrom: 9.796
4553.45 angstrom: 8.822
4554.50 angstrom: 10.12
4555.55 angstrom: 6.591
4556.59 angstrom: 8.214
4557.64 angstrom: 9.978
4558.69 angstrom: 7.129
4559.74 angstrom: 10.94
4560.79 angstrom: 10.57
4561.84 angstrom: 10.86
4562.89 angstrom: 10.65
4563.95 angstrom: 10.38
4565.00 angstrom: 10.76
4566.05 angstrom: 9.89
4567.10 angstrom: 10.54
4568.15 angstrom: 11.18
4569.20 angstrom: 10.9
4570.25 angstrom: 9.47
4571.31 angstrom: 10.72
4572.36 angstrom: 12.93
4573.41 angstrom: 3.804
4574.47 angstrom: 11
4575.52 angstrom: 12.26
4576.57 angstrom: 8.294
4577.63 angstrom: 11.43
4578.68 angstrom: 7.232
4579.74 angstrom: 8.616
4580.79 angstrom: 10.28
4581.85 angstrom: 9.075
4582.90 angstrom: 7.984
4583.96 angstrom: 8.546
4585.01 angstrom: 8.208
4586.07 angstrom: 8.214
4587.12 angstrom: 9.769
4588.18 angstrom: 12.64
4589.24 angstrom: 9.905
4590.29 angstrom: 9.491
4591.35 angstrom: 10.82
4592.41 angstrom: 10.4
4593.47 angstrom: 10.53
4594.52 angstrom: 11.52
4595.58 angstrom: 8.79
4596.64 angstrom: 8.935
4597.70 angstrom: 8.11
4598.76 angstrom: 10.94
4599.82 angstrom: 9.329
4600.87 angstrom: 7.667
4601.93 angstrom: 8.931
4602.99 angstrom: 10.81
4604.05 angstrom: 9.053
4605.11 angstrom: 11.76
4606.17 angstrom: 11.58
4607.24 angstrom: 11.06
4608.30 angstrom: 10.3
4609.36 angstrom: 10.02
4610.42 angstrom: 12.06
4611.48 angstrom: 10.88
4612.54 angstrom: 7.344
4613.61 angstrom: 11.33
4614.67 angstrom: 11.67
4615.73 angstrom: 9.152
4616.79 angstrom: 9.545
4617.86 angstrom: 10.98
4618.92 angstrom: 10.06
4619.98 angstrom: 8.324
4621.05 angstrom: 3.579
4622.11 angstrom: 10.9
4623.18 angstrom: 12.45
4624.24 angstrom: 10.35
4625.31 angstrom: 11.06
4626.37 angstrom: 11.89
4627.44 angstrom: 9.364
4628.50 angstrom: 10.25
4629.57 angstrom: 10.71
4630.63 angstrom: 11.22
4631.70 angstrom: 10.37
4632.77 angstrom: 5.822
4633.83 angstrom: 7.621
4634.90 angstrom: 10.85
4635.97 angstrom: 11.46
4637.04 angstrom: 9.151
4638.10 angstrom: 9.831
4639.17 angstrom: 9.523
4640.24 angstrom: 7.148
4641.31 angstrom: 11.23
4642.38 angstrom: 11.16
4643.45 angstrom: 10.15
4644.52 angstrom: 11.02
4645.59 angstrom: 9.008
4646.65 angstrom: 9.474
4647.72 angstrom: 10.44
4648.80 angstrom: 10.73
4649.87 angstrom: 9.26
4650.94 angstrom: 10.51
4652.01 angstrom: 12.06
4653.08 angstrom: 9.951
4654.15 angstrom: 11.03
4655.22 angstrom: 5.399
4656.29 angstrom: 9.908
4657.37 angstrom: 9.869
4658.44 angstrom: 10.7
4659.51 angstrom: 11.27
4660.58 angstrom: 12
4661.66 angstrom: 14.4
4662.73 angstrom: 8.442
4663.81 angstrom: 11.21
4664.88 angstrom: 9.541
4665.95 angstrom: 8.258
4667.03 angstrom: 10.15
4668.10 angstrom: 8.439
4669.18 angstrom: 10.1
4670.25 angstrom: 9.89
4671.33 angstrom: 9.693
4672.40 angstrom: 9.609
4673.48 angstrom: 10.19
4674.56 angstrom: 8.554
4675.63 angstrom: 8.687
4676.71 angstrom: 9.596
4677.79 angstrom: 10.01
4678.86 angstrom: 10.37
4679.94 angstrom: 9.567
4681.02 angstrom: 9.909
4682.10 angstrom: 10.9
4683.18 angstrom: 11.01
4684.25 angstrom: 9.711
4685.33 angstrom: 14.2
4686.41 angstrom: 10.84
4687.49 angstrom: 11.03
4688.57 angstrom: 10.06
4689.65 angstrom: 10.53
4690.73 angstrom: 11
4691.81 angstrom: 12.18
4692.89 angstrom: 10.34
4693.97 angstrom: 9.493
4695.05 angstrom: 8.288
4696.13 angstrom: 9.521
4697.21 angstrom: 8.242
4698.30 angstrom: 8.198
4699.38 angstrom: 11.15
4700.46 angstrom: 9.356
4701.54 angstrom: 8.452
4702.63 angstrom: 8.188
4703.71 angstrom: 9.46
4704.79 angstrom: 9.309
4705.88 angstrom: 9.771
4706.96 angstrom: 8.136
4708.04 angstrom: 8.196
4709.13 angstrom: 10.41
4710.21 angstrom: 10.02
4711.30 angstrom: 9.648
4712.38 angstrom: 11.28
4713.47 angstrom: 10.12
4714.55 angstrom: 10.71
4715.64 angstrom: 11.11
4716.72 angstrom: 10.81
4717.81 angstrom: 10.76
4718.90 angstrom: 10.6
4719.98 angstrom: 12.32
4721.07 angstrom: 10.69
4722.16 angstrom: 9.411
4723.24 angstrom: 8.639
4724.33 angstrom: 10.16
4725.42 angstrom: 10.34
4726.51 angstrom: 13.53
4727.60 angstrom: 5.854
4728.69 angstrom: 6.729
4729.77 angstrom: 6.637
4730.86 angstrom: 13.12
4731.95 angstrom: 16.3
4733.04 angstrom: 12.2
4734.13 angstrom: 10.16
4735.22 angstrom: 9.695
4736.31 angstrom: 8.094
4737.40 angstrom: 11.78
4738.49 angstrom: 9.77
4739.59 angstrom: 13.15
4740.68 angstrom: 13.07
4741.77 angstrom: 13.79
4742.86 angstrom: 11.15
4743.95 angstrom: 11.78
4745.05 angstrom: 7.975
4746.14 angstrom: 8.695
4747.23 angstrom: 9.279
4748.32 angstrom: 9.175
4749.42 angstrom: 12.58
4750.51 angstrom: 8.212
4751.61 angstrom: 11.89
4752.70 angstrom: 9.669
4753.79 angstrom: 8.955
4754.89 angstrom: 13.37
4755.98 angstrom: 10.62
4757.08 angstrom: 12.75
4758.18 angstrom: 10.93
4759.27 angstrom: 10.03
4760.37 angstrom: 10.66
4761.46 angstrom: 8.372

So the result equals 2.3 angstrom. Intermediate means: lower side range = 9.48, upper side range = 9.45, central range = 8.97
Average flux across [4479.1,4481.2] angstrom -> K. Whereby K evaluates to 9.32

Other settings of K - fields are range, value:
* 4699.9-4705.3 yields 8.97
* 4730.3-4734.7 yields 12.9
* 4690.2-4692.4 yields 11.6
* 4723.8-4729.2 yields 9.32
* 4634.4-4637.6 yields 10.5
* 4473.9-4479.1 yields 11.1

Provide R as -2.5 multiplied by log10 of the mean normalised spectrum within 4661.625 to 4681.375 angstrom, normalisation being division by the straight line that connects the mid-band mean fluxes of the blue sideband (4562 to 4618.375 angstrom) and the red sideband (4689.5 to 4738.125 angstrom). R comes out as 0.032 mag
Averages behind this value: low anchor 9.96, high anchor 10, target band 9.7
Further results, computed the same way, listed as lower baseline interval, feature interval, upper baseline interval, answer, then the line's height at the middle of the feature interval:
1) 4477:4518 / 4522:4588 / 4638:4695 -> 0.13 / 10.1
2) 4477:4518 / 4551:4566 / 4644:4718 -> 0.05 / 10.1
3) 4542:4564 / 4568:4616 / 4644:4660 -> -0.06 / 9.32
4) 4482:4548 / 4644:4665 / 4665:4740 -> -0.05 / 9.86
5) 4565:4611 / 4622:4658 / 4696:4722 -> -0.02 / 9.88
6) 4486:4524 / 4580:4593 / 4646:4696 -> 0.06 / 10.1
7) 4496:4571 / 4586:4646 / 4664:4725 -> -0.04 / 9.62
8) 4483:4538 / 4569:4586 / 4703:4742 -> 0.06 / 9.85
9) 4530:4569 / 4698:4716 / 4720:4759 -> 0.07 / 10.3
